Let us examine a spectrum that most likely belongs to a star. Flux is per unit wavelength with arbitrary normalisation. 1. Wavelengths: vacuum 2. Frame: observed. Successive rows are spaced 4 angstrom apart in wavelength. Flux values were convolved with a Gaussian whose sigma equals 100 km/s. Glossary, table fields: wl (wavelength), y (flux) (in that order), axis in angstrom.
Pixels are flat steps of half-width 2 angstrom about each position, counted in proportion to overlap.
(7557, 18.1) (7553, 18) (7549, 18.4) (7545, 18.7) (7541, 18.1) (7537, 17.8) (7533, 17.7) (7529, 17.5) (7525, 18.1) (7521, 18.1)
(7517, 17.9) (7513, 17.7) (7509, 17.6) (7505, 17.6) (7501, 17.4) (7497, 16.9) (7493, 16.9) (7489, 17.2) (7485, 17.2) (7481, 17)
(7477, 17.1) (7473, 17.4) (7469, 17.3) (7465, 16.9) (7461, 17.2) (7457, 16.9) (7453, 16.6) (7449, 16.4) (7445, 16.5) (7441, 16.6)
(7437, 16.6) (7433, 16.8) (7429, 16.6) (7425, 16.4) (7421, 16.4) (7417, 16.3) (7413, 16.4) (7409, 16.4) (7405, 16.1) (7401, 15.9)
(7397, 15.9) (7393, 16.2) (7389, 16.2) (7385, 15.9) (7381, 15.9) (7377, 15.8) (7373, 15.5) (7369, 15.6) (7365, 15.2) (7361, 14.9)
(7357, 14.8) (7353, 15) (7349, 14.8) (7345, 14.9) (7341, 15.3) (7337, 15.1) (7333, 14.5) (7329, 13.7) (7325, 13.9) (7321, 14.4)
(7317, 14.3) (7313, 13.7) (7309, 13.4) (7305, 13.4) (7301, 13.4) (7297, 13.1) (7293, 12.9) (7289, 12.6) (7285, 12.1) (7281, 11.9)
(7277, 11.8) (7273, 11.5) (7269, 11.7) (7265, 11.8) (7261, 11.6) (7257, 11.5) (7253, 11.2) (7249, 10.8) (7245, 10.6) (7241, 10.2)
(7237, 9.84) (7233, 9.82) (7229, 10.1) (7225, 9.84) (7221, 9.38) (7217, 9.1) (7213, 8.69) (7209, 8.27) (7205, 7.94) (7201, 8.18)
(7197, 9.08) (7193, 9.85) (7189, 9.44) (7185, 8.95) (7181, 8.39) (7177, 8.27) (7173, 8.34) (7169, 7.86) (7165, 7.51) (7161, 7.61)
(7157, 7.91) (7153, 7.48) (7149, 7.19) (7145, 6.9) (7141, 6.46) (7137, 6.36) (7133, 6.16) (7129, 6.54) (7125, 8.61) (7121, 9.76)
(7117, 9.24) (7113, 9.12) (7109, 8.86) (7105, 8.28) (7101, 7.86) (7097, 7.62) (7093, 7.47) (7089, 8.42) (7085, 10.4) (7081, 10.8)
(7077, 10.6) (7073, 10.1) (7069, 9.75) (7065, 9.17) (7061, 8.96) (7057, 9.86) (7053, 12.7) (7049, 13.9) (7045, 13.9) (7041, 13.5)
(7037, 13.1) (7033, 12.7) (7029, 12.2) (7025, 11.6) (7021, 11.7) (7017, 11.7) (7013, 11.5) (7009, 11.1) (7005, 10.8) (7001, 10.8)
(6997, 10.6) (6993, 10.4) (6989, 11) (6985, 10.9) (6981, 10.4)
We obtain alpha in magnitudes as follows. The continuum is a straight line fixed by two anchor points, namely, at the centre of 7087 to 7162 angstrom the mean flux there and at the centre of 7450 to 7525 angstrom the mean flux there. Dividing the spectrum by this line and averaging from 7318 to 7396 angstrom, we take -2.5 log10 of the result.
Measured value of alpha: -0.10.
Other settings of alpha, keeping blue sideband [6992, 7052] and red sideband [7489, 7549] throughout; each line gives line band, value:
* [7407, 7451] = 0.01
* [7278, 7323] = 0.16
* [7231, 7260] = 0.35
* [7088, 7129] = 0.47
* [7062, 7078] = 0.27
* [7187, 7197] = 0.41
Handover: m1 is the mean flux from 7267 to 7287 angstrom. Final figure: 11.8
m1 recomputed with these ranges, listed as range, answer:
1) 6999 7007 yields 10.8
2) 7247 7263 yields 11.3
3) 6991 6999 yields 10.5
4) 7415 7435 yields 16.5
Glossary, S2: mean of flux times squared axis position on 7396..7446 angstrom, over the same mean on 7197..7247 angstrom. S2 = 1.86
